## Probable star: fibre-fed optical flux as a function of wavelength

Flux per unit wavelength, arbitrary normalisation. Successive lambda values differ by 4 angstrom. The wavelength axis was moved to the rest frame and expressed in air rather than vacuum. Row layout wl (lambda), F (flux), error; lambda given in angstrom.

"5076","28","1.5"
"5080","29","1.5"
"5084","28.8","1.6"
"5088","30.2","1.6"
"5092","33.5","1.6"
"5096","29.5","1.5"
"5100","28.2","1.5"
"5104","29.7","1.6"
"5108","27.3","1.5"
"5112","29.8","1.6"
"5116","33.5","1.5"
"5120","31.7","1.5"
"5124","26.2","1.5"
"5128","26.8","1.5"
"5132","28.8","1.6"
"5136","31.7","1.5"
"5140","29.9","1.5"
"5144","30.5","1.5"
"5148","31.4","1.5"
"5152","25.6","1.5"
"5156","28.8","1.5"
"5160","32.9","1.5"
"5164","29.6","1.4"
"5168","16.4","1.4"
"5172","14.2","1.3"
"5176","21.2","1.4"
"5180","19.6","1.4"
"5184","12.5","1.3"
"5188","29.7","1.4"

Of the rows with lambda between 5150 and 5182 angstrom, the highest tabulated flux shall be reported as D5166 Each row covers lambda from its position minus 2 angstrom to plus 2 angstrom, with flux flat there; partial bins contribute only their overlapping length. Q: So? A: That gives 32.9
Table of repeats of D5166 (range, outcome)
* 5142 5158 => 31.4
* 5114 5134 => 33.5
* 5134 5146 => 31.7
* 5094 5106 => 29.7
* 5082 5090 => 30.2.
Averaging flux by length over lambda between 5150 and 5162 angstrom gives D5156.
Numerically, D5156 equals 29.1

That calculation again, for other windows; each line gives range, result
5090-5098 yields 31.5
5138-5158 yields 29.2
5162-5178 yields 20.4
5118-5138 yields 29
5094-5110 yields 28.7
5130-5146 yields 30.2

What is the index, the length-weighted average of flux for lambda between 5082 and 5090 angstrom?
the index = 29.5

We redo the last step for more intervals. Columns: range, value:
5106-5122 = 30.6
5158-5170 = 26.3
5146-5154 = 28.5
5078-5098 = 30.2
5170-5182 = 18.3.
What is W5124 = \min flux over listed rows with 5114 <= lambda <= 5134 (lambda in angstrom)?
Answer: 26.2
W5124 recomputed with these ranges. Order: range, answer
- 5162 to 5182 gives 14.2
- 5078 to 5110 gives 27.3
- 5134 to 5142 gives 29.9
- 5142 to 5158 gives 25.6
